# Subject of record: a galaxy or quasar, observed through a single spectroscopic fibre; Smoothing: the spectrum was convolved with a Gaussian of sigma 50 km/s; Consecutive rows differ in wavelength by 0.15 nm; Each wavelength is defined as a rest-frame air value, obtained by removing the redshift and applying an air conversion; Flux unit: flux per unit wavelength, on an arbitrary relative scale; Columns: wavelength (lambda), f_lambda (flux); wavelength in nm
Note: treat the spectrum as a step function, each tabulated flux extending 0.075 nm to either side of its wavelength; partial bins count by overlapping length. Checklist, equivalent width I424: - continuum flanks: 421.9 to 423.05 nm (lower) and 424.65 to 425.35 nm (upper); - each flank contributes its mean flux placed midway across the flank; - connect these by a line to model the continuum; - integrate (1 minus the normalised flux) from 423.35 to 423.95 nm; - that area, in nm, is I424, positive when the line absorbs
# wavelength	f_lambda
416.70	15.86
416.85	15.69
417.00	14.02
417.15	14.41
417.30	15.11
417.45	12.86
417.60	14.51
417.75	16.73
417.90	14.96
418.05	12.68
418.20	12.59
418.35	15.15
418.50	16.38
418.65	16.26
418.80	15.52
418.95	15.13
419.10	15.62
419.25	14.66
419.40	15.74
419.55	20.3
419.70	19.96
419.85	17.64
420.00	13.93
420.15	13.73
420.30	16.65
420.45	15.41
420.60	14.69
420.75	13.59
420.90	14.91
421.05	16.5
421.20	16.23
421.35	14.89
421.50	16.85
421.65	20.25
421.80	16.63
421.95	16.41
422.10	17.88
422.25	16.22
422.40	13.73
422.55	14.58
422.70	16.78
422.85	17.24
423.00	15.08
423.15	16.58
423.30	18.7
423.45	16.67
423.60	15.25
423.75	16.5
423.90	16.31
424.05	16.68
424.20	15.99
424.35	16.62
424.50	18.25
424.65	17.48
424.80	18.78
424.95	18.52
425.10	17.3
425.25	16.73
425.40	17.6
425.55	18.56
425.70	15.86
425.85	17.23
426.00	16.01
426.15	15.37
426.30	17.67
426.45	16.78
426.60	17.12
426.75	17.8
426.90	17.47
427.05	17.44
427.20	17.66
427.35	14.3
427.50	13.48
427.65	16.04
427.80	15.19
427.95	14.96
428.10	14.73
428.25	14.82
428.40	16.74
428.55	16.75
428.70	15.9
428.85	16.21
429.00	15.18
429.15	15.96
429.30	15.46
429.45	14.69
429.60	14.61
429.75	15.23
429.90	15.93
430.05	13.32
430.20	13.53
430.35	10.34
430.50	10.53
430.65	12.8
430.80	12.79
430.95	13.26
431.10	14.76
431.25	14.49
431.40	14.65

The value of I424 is 0.020 nm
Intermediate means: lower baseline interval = 16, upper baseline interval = 17.8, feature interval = 16.3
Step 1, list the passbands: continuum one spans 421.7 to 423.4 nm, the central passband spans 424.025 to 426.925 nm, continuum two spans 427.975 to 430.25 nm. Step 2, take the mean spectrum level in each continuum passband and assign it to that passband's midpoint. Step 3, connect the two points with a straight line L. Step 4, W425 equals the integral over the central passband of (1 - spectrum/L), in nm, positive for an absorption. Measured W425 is -0.23 nm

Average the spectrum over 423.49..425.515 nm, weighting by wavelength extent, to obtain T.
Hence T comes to 17.1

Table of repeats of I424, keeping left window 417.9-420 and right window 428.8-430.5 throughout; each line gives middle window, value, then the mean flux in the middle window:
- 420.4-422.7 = -0.07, 16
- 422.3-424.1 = -0.11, 16.2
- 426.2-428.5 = -0.23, 16.1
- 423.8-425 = -0.17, 17.3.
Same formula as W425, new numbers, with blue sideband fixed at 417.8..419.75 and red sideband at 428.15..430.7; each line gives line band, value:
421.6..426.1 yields -0.49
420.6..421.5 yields 0.01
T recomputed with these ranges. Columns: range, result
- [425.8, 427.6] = 16.5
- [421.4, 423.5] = 16.7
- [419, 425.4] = 16.5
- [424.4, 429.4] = 16.5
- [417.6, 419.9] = 15.9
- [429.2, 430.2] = 14.8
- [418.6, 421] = 15.9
